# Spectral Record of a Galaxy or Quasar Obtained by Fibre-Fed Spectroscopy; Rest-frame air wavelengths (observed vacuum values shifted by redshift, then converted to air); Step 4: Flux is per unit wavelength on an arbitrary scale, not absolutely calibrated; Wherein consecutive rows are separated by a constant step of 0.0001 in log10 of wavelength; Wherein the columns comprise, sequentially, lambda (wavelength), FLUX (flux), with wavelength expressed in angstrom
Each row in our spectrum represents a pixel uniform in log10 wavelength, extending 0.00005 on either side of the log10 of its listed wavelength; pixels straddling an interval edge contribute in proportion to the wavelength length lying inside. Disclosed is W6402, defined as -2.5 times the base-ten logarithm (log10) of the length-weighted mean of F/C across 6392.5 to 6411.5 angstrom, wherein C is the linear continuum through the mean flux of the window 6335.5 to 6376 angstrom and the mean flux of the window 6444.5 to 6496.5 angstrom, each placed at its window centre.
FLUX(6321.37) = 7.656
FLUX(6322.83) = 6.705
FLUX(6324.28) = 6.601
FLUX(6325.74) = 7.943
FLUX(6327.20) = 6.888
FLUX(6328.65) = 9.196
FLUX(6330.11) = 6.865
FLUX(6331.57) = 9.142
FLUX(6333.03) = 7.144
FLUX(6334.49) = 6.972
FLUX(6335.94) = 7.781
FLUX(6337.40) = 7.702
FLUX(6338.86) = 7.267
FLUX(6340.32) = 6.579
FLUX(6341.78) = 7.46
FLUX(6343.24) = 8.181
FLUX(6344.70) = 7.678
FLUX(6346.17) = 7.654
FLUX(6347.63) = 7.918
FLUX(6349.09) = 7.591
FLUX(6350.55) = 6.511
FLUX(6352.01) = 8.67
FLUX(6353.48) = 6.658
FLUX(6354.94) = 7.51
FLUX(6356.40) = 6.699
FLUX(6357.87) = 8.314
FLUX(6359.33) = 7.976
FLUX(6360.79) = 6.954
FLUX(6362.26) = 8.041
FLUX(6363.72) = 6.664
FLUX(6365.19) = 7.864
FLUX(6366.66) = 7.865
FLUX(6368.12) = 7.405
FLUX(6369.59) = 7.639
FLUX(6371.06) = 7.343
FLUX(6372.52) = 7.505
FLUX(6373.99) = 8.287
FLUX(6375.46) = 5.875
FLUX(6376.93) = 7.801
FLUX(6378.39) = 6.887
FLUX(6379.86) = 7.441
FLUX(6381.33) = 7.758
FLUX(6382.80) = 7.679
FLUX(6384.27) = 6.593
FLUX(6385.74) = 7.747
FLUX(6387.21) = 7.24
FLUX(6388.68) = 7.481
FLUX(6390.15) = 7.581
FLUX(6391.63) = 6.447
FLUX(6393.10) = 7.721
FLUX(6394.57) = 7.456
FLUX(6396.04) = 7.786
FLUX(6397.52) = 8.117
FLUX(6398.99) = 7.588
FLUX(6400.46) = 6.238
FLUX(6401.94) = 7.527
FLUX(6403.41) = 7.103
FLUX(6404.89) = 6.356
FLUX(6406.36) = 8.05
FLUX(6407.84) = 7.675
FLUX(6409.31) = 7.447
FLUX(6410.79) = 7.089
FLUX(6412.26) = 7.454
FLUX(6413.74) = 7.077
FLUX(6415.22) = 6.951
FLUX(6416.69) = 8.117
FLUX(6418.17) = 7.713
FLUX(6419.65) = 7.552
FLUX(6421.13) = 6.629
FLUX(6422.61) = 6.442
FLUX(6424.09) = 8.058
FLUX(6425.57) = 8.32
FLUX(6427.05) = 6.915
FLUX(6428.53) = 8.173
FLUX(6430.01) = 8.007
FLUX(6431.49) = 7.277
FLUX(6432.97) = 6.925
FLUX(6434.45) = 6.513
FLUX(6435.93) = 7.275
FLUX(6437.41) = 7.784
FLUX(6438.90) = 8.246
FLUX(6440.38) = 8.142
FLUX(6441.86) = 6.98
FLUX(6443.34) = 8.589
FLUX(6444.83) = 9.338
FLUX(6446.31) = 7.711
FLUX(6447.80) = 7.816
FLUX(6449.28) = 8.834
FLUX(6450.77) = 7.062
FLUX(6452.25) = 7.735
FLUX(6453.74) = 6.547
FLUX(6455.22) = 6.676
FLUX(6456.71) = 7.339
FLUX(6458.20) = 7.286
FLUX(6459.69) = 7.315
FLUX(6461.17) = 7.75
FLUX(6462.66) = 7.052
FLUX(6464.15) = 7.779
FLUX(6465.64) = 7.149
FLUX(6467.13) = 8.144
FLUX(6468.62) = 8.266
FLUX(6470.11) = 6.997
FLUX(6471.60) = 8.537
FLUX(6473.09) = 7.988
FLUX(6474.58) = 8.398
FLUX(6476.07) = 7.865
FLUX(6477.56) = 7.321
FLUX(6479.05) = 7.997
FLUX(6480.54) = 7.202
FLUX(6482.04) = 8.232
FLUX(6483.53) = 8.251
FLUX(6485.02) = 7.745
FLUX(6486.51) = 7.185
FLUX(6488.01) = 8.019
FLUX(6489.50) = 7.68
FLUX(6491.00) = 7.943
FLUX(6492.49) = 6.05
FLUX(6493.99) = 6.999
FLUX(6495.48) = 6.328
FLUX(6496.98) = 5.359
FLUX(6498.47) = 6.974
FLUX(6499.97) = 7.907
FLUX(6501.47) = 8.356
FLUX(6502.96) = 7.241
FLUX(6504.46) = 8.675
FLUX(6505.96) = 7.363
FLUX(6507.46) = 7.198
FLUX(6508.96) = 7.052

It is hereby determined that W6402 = 0.02 mag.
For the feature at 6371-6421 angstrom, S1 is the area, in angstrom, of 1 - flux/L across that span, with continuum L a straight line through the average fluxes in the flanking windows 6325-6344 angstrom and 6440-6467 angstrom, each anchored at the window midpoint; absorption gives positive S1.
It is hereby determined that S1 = 1.7 angstrom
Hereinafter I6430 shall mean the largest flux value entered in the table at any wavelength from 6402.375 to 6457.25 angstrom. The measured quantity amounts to 9.338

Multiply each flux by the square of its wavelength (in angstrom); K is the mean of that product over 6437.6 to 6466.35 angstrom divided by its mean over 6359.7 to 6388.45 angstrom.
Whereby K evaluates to 1.06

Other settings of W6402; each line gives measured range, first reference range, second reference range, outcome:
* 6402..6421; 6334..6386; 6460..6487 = 0.03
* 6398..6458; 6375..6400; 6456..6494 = 0.00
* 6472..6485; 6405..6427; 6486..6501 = -0.11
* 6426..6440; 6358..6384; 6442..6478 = 0.02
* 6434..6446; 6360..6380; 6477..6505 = -0.07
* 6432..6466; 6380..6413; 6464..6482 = 0.02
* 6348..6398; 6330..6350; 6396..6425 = 0.00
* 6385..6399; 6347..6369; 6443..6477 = 0.01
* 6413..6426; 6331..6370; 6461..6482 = 0.04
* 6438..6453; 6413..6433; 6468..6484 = -0.05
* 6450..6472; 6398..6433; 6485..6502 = -0.02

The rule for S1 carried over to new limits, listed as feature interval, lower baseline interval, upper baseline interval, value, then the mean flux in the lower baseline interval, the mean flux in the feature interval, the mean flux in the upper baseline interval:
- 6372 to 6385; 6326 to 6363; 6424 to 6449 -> 0.6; 7.58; 7.31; 7.78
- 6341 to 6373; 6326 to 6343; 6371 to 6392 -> -0.4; 7.58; 7.55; 7.33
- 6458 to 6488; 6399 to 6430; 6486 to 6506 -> -1.8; 7.37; 7.74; 7.29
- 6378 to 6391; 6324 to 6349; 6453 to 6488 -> 0.4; 7.6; 7.38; 7.62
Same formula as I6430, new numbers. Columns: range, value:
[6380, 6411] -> 8.117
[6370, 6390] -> 8.287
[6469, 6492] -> 8.537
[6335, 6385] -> 8.67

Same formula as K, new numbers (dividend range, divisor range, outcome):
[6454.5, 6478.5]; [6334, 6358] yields 1.06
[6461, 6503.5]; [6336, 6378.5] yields 1.05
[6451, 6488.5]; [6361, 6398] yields 1.05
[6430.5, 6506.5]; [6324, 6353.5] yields 1.04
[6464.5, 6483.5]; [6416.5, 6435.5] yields 1.08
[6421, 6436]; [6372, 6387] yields 1.02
